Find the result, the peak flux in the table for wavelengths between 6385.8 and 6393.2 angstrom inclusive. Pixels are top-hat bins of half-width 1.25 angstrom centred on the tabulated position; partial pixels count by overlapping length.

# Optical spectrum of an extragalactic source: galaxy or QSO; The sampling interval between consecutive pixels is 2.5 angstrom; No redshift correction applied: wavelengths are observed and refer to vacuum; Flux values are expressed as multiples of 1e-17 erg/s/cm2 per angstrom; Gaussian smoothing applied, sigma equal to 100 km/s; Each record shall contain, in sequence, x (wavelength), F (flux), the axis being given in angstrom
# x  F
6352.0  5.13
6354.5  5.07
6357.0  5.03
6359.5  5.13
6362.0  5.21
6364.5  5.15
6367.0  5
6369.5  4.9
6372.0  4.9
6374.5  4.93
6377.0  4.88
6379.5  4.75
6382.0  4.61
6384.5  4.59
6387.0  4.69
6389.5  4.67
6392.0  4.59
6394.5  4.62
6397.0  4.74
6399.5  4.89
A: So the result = 4.69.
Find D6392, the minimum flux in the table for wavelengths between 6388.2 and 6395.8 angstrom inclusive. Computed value 4.59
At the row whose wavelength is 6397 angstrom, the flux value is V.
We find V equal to 4.74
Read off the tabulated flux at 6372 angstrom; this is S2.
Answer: 4.9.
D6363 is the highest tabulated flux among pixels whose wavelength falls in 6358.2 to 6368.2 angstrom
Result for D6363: 5.21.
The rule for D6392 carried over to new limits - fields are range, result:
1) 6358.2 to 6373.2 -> 4.9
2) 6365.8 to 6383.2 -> 4.61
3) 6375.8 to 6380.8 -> 4.75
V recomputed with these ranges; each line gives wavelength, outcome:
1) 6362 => 5.21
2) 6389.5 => 4.67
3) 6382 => 4.61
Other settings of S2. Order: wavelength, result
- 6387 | 4.69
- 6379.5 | 4.75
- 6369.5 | 4.9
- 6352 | 5.13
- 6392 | 4.59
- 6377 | 4.88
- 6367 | 5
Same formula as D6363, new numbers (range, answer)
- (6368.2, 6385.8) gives 4.93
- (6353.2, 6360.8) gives 5.13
